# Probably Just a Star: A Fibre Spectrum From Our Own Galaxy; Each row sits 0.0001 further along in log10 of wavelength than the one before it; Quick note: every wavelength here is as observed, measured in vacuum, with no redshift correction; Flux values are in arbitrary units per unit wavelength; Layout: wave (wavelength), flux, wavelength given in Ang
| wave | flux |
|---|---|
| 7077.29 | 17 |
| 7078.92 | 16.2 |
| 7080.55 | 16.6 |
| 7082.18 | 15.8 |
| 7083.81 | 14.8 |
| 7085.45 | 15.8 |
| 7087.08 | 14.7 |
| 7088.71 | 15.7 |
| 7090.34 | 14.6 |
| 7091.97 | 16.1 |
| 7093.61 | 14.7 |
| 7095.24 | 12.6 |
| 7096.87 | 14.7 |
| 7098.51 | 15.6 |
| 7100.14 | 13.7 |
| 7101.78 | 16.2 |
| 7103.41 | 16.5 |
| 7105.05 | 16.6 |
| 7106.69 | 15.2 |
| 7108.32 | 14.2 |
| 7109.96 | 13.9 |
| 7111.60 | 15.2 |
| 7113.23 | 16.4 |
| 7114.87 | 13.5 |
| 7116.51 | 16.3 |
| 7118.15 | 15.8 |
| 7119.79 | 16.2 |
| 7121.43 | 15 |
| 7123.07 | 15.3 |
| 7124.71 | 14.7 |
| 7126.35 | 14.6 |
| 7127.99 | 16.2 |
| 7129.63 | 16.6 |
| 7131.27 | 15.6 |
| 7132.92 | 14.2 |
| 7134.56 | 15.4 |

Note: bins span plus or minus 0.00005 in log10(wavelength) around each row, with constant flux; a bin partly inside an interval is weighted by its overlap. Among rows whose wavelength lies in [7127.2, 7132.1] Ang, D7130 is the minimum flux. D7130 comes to 15.6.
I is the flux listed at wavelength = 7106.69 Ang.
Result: 15.2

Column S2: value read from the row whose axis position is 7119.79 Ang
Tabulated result 16.2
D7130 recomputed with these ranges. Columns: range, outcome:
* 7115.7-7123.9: 15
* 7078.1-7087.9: 14.7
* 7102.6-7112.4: 13.9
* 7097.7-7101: 13.7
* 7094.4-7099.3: 12.6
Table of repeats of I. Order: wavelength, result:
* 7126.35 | 14.6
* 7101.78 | 16.2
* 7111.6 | 15.2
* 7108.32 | 14.2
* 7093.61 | 14.7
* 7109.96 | 13.9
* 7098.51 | 15.6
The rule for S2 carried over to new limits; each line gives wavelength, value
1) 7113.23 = 16.4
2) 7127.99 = 16.2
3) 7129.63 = 16.6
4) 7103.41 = 16.5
